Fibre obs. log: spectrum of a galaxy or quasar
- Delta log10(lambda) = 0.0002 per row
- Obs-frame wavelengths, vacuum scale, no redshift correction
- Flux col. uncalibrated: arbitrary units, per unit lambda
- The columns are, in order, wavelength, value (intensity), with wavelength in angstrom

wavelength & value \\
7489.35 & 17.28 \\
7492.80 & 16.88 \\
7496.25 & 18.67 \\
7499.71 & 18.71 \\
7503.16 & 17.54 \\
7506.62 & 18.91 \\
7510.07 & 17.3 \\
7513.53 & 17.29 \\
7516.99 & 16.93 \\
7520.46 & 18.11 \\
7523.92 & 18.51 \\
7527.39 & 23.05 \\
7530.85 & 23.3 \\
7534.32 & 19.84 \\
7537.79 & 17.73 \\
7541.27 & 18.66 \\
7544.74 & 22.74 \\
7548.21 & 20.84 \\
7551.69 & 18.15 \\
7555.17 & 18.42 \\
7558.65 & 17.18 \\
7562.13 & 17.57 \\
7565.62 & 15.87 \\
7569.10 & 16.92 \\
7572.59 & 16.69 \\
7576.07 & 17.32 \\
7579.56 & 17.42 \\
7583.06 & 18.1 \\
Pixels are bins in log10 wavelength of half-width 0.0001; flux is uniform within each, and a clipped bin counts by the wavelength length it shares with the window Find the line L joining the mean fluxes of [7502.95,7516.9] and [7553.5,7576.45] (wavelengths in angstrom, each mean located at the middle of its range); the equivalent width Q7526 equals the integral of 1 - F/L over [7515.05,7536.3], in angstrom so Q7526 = -2.9 angstrom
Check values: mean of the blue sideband 17.7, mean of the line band 19.9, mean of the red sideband 17.1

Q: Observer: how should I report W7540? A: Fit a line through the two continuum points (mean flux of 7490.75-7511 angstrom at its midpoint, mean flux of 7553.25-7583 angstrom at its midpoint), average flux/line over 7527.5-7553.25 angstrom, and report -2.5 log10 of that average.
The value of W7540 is -0.16 mag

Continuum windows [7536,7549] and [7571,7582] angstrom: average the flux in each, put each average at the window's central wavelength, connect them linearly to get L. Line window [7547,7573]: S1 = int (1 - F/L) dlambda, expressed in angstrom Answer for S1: 1.20 angstrom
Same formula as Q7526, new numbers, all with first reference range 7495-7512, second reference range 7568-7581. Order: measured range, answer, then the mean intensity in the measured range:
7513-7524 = 0.2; 17.6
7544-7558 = -1.7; 19.6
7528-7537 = -1.8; 21.4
